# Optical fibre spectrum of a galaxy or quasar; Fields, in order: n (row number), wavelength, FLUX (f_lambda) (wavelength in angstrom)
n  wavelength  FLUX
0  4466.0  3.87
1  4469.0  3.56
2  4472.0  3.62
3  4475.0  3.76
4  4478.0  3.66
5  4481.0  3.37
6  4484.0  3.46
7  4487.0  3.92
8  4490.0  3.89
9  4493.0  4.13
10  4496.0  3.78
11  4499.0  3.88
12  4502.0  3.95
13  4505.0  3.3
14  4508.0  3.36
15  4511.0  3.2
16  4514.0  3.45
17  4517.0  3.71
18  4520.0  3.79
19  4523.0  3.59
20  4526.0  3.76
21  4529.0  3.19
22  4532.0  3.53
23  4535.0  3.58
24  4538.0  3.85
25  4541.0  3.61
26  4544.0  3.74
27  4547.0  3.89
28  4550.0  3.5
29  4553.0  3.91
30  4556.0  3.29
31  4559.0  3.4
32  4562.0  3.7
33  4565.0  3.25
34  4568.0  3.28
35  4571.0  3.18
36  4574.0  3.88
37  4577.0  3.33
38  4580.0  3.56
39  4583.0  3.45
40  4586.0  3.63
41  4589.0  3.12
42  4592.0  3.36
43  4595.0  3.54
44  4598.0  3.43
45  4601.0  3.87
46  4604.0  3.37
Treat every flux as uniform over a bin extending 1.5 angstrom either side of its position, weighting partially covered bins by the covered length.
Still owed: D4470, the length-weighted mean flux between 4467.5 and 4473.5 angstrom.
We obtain 3.59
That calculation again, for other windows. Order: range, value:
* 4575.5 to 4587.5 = 3.49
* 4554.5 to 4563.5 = 3.46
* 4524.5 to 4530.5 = 3.48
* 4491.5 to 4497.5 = 3.96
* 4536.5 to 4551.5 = 3.72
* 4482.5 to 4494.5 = 3.85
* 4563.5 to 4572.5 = 3.24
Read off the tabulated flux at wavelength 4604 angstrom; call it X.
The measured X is 3.37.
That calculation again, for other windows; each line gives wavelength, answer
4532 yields 3.53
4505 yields 3.3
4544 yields 3.74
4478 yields 3.66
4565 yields 3.25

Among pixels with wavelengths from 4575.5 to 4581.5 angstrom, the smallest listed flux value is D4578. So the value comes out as 3.33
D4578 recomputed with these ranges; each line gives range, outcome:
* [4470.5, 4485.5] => 3.37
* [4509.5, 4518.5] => 3.2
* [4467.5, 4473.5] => 3.56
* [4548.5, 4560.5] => 3.29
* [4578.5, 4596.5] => 3.12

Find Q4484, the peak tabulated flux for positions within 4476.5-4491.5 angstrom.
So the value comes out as 3.92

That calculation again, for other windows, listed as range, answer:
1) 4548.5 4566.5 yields 3.91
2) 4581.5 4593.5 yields 3.63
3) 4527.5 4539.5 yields 3.85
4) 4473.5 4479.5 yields 3.76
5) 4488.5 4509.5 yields 4.13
